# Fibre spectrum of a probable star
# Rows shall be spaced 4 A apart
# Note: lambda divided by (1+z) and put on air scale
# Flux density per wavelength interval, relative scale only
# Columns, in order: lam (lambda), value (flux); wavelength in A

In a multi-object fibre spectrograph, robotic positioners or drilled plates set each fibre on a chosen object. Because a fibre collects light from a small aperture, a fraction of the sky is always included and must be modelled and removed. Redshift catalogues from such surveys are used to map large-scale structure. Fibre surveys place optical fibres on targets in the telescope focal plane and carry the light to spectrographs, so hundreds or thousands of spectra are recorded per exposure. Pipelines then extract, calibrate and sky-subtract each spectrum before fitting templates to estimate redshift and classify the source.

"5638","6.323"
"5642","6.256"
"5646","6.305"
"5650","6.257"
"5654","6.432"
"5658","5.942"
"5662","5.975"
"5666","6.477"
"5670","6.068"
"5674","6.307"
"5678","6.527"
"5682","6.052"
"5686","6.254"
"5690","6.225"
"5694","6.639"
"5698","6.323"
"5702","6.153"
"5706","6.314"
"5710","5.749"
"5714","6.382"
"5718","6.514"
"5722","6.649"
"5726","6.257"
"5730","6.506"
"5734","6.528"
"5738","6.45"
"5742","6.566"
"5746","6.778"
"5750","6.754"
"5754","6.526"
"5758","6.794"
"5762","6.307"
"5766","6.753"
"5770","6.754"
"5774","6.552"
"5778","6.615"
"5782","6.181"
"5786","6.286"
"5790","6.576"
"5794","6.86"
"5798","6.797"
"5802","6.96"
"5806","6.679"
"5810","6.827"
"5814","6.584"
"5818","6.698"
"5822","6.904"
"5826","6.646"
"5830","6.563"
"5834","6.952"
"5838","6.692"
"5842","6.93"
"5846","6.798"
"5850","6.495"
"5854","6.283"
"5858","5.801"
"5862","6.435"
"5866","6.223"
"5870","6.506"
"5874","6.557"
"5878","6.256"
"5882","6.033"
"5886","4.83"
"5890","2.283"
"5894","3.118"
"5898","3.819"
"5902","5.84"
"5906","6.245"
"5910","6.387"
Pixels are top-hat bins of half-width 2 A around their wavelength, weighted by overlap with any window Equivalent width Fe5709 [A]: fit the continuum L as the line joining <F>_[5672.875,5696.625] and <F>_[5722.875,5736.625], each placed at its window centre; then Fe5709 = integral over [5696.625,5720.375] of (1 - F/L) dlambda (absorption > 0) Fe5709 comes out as 0.6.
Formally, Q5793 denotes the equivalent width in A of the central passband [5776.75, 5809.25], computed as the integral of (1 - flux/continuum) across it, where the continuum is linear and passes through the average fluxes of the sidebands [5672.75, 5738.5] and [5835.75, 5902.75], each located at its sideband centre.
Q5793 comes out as -3.4 A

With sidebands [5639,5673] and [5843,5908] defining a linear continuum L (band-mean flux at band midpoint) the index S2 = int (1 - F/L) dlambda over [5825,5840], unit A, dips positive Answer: -2.57 A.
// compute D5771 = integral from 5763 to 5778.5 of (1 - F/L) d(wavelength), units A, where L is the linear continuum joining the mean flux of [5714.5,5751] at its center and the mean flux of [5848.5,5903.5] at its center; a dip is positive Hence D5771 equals -1.0 A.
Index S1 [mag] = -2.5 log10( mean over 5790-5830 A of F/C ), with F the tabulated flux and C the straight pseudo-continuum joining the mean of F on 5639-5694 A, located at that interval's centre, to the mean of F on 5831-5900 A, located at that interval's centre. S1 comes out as -0.14 mag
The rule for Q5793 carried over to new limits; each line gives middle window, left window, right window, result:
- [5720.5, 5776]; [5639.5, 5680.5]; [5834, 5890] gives -3.25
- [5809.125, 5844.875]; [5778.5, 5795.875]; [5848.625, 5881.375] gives -2.02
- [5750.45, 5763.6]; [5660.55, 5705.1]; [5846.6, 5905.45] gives -1.30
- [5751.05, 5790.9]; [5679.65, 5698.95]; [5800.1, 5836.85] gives 0.30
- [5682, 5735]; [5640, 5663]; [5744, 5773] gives 0.96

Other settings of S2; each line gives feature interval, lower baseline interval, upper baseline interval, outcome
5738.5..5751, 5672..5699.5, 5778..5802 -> -0.4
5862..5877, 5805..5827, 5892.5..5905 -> -3.3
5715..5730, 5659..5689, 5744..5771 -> 0.0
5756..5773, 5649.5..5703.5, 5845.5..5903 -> -2.1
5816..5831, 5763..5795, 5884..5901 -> -3.6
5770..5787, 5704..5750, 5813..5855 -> 0.3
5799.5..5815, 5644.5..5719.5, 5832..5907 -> -2.2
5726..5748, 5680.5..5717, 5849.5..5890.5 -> -1.3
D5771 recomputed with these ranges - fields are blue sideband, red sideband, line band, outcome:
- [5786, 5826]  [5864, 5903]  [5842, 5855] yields -1.7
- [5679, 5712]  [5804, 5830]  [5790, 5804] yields -0.4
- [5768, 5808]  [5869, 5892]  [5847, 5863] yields -1.6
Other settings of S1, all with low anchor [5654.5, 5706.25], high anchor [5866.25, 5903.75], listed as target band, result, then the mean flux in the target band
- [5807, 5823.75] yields -0.23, 6.75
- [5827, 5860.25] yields -0.23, 6.57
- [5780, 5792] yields -0.13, 6.35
